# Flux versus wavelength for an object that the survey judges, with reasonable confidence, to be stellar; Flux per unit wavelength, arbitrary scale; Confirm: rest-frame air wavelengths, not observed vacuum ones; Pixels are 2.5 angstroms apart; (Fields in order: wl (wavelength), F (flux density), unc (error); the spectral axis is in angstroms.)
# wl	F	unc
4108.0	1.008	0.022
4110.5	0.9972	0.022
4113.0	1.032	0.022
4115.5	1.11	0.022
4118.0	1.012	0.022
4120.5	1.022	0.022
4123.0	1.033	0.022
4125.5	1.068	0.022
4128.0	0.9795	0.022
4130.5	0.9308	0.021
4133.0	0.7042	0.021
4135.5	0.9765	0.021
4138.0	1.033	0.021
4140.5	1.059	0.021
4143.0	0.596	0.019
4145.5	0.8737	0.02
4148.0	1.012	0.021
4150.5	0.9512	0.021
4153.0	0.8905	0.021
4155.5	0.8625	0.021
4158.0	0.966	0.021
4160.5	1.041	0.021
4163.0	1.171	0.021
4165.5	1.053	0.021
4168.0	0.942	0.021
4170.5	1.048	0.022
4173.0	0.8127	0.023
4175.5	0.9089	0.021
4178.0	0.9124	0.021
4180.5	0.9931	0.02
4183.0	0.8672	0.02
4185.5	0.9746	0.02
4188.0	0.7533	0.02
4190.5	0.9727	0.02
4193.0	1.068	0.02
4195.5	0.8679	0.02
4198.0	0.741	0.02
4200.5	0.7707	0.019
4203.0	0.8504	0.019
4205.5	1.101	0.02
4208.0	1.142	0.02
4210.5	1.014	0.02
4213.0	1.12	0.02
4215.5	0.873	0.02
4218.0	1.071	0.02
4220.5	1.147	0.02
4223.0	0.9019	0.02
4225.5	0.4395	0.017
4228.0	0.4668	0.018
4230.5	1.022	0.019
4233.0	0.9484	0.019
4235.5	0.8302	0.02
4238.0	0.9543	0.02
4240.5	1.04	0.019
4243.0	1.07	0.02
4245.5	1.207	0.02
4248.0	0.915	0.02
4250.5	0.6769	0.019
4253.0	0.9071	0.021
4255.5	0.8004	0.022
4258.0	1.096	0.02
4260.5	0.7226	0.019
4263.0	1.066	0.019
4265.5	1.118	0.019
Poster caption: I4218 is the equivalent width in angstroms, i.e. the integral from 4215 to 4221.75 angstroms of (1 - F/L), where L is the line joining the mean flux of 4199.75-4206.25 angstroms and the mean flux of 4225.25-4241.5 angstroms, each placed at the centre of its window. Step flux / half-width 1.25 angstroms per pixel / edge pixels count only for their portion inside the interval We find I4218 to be -1.4 angstroms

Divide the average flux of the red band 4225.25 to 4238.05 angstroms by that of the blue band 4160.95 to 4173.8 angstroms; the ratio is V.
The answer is 0.8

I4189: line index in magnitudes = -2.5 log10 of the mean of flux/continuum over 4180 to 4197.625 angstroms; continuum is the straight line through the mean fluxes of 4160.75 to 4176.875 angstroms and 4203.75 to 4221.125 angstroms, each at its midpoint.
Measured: 0.119 mag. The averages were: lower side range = 0.992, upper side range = 1.06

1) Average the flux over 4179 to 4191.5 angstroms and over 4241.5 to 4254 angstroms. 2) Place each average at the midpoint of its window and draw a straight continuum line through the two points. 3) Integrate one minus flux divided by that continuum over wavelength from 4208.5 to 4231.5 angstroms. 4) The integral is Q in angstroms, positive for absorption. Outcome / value 0.8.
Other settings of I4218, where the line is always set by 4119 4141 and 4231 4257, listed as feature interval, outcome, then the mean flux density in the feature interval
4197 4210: 0.30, 0.93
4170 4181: 0.43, 0.923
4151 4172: -0.59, 0.993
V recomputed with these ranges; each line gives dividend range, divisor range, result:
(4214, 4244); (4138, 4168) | 0.94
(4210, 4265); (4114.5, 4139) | 0.94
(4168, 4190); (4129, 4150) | 1.01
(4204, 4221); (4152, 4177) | 1.09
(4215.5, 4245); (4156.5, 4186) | 0.93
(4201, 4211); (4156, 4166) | 0.97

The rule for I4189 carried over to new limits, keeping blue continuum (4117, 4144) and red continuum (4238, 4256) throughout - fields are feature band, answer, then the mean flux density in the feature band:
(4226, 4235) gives 0.21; 0.783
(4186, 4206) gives 0.08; 0.886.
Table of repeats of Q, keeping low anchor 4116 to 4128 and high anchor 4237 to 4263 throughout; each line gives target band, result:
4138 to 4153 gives 1.59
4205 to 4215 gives -1.08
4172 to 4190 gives 1.79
